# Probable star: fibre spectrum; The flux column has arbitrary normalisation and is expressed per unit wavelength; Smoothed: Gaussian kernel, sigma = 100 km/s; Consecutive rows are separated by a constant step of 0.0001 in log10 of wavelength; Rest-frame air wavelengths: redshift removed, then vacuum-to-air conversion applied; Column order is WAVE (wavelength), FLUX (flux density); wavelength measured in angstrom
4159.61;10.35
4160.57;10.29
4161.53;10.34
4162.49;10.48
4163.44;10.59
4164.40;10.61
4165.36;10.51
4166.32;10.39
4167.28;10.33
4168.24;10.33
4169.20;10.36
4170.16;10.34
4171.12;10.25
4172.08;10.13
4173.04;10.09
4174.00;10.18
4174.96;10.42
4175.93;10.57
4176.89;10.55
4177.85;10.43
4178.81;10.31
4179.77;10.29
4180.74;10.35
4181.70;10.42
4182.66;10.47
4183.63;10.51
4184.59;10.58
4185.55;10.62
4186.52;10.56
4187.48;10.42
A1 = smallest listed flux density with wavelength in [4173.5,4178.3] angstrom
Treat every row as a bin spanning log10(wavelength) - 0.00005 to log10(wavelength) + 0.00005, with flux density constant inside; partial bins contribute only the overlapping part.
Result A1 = 10.18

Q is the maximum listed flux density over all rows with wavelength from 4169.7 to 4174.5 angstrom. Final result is 10.34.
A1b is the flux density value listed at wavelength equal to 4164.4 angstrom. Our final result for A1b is 10.61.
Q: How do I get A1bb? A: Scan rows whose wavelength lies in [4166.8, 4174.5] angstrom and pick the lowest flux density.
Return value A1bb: 10.09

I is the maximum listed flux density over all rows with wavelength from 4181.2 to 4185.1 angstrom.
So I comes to 10.58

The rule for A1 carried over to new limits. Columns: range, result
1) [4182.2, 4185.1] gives 10.47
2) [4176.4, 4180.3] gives 10.29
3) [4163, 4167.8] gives 10.33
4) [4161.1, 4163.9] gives 10.34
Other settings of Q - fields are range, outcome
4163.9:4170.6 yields 10.61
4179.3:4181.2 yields 10.35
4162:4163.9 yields 10.59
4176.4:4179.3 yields 10.55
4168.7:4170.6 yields 10.36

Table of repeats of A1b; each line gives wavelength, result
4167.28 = 10.33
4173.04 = 10.09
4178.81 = 10.31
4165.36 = 10.51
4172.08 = 10.13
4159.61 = 10.35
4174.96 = 10.42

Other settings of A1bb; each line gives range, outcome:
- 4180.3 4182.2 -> 10.35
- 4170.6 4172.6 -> 10.13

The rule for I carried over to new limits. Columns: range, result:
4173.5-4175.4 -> 10.42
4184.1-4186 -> 10.62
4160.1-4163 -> 10.48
